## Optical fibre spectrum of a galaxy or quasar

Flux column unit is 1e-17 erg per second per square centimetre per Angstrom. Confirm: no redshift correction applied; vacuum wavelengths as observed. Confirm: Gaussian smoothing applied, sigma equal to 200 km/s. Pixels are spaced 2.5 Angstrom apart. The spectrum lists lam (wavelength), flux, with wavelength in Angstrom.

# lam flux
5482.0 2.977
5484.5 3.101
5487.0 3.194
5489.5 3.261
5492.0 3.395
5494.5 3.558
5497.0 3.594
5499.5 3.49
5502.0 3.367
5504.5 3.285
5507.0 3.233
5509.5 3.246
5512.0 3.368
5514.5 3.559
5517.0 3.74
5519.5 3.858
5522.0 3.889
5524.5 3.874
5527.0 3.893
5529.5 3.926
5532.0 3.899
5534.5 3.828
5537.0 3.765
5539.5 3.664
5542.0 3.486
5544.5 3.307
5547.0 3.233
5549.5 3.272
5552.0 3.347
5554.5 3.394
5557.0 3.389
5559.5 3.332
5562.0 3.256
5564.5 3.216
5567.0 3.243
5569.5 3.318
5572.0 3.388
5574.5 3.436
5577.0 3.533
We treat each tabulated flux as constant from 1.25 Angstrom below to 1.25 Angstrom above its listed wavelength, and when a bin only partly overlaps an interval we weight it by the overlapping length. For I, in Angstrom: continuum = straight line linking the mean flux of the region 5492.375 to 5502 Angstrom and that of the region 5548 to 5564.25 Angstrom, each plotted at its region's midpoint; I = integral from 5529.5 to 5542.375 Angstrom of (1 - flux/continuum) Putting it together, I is -1.4 Angstrom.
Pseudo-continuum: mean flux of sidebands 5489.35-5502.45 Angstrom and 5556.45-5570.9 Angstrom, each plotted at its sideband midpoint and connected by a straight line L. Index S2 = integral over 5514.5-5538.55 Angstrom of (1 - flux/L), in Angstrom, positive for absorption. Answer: -3.20 Angstrom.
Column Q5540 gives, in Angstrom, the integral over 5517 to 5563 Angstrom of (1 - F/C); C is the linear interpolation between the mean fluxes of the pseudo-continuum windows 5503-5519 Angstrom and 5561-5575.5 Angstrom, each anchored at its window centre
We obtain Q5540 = -3.11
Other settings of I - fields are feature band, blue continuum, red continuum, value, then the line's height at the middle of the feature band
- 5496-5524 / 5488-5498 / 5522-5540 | 0.8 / 3.62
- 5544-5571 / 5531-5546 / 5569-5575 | 1.5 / 3.5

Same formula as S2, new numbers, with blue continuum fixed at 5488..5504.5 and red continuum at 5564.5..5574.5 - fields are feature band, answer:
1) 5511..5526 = -1.5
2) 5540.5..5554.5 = 0.0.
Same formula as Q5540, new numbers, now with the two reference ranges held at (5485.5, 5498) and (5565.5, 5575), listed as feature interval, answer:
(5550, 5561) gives 0.0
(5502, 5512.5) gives 0.3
